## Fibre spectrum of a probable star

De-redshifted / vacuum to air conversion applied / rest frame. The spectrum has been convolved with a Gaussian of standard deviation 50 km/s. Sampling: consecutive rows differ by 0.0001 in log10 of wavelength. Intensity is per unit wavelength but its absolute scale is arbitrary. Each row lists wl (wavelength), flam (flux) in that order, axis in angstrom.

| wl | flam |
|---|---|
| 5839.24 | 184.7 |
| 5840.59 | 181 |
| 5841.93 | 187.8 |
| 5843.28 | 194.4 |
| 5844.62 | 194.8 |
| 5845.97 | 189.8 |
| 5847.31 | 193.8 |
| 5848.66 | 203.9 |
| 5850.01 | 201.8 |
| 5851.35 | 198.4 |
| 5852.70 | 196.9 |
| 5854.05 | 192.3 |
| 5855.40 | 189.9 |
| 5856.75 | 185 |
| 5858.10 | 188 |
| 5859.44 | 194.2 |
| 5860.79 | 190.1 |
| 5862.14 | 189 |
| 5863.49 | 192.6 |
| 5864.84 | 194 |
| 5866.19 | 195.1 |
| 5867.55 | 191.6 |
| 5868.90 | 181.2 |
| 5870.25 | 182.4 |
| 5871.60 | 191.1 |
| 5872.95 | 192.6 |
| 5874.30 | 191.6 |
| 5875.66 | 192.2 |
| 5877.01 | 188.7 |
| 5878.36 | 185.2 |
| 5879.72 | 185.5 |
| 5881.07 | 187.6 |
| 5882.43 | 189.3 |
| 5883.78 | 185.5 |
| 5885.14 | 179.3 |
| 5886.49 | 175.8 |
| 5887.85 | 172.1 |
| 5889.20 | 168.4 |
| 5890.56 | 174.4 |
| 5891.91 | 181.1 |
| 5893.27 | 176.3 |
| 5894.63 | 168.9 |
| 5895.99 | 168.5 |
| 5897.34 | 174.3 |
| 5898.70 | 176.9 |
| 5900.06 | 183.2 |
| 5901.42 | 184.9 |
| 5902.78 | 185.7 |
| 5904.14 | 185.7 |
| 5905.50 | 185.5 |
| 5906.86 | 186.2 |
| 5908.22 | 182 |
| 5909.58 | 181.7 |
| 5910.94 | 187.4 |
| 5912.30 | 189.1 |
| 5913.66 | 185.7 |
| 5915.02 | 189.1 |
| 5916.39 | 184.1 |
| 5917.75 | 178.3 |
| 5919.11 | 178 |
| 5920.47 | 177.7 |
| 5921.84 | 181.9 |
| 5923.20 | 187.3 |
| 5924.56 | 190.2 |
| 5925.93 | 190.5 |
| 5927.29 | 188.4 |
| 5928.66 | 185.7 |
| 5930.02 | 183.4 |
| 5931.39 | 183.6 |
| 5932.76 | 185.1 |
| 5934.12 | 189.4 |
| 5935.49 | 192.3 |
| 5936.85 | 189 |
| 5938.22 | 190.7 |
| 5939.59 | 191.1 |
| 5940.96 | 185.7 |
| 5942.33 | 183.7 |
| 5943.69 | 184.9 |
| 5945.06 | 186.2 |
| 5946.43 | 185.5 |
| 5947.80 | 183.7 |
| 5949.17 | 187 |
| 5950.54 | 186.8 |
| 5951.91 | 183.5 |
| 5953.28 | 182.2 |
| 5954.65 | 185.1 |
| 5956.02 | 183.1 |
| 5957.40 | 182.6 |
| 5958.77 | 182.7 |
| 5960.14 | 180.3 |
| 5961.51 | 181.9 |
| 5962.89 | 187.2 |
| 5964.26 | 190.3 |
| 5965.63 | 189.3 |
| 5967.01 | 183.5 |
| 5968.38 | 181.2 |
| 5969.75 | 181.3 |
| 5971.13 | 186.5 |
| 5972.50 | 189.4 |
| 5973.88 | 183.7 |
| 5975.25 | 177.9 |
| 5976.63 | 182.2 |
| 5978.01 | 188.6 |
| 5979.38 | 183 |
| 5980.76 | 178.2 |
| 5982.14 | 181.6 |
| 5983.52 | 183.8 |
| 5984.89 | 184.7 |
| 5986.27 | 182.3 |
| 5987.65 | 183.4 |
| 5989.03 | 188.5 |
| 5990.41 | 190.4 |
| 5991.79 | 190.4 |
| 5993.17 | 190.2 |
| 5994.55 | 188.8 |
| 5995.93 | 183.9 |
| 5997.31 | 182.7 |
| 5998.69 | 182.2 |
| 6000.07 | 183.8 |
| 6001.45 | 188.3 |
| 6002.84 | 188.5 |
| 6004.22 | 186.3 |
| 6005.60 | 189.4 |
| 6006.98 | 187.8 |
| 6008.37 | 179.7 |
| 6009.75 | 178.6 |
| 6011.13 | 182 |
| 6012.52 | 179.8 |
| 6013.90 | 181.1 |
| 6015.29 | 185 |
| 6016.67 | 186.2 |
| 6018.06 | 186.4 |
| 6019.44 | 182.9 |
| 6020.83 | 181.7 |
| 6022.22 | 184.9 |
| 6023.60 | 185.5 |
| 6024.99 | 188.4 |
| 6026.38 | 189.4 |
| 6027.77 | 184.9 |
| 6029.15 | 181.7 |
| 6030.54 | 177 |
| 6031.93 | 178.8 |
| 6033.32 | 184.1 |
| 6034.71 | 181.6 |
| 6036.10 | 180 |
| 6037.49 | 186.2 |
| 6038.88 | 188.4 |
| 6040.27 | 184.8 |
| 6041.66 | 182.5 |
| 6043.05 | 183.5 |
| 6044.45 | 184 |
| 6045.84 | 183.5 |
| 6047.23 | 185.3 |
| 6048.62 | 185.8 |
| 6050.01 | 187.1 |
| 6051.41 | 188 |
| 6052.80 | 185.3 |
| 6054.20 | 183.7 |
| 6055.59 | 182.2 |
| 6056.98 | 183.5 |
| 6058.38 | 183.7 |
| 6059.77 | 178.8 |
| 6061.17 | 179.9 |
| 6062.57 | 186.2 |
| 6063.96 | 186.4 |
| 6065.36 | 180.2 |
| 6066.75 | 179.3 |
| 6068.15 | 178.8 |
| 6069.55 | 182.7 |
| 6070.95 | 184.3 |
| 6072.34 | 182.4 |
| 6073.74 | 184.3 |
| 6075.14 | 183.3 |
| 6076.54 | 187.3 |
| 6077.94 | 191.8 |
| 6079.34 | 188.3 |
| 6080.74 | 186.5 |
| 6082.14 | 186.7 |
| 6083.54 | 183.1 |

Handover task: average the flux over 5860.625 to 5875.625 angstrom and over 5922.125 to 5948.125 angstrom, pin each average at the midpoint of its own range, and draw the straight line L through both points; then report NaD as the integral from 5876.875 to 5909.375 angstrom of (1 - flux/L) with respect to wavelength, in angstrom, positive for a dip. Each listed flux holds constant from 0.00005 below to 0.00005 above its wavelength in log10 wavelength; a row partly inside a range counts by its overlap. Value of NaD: 1.5 angstrom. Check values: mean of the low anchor 190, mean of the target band 180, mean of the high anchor 187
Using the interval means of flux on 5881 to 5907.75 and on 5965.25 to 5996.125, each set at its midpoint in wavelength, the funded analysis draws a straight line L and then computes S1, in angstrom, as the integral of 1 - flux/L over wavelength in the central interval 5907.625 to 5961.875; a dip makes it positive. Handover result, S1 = -1.0 angstrom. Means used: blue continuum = 179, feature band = 185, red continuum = 185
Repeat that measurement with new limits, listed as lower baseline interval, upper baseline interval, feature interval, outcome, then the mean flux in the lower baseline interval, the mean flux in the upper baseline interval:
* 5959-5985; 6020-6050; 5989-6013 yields -0.21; 184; 184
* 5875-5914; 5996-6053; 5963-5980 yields -0.16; 182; 184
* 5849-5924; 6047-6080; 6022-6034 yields 0.03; 185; 184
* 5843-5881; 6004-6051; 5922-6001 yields 0.66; 192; 184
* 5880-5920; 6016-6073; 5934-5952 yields -0.54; 181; 184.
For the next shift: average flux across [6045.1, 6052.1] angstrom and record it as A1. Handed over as 186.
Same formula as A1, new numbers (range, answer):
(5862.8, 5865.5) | 193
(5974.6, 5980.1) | 183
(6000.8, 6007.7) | 188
